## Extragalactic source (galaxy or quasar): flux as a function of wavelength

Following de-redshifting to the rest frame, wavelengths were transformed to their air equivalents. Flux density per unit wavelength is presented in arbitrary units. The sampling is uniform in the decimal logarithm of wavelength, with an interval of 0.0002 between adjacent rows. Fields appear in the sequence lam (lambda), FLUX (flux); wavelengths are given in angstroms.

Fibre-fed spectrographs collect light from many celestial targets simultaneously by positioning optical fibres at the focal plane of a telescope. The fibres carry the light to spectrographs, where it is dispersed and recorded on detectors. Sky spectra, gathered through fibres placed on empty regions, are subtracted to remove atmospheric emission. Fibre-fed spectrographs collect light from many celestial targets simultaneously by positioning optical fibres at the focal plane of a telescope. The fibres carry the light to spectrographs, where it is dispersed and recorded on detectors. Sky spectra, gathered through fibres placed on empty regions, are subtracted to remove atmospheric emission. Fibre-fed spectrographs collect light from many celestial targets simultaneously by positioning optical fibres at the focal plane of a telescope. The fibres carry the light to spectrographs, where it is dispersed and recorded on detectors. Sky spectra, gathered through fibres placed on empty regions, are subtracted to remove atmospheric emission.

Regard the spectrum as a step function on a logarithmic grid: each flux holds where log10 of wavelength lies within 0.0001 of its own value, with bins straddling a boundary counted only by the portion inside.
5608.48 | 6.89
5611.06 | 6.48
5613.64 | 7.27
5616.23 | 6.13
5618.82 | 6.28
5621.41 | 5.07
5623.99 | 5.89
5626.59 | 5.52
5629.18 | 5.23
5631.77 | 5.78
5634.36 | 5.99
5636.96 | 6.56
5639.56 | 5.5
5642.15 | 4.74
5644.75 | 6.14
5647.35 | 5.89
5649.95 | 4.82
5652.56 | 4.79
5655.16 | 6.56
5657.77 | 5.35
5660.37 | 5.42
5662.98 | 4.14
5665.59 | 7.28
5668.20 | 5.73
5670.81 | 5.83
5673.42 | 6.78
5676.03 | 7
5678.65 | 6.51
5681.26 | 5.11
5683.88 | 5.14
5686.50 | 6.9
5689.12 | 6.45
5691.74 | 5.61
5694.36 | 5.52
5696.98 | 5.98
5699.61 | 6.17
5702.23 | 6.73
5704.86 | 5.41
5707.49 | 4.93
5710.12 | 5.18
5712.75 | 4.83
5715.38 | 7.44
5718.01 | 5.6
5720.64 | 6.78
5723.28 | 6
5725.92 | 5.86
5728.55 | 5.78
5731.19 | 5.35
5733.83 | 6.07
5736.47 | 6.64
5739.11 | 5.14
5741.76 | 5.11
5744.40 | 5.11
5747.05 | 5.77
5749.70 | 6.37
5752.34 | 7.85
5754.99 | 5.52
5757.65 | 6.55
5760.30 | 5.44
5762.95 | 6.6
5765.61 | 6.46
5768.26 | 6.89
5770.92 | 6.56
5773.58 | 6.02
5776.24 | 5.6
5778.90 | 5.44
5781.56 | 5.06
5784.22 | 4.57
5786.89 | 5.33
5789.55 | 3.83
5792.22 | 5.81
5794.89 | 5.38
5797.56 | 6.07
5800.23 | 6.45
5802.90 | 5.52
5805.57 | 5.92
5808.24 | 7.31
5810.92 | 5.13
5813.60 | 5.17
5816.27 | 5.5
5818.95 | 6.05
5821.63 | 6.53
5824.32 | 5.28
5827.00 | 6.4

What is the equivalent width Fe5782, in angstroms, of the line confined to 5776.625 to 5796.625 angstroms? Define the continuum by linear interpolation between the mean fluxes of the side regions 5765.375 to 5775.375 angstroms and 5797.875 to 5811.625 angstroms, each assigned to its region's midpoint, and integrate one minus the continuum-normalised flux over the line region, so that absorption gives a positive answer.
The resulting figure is 3.8 angstroms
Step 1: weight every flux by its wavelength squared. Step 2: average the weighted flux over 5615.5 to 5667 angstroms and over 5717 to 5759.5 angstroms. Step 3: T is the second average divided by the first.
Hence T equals 1.09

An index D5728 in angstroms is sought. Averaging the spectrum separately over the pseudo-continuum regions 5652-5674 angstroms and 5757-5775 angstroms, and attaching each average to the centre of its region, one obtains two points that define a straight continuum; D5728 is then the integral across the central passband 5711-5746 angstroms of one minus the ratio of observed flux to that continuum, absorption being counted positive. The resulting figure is 1.82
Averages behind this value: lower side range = 5.77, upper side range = 6.35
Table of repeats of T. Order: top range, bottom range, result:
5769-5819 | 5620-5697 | 1.02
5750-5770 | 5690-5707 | 1.13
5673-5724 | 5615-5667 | 1.08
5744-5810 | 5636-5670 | 1.10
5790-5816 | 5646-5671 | 1.09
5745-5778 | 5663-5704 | 1.05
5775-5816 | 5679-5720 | 0.98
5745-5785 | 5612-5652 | 1.10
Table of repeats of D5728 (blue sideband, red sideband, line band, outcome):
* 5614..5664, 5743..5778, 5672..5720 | -0.7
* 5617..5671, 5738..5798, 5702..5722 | -0.4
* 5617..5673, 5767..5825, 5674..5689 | -1.4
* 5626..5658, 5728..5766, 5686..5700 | -0.6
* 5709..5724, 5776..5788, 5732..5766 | -2.8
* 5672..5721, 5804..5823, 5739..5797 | 1.9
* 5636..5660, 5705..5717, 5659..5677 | -1.4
